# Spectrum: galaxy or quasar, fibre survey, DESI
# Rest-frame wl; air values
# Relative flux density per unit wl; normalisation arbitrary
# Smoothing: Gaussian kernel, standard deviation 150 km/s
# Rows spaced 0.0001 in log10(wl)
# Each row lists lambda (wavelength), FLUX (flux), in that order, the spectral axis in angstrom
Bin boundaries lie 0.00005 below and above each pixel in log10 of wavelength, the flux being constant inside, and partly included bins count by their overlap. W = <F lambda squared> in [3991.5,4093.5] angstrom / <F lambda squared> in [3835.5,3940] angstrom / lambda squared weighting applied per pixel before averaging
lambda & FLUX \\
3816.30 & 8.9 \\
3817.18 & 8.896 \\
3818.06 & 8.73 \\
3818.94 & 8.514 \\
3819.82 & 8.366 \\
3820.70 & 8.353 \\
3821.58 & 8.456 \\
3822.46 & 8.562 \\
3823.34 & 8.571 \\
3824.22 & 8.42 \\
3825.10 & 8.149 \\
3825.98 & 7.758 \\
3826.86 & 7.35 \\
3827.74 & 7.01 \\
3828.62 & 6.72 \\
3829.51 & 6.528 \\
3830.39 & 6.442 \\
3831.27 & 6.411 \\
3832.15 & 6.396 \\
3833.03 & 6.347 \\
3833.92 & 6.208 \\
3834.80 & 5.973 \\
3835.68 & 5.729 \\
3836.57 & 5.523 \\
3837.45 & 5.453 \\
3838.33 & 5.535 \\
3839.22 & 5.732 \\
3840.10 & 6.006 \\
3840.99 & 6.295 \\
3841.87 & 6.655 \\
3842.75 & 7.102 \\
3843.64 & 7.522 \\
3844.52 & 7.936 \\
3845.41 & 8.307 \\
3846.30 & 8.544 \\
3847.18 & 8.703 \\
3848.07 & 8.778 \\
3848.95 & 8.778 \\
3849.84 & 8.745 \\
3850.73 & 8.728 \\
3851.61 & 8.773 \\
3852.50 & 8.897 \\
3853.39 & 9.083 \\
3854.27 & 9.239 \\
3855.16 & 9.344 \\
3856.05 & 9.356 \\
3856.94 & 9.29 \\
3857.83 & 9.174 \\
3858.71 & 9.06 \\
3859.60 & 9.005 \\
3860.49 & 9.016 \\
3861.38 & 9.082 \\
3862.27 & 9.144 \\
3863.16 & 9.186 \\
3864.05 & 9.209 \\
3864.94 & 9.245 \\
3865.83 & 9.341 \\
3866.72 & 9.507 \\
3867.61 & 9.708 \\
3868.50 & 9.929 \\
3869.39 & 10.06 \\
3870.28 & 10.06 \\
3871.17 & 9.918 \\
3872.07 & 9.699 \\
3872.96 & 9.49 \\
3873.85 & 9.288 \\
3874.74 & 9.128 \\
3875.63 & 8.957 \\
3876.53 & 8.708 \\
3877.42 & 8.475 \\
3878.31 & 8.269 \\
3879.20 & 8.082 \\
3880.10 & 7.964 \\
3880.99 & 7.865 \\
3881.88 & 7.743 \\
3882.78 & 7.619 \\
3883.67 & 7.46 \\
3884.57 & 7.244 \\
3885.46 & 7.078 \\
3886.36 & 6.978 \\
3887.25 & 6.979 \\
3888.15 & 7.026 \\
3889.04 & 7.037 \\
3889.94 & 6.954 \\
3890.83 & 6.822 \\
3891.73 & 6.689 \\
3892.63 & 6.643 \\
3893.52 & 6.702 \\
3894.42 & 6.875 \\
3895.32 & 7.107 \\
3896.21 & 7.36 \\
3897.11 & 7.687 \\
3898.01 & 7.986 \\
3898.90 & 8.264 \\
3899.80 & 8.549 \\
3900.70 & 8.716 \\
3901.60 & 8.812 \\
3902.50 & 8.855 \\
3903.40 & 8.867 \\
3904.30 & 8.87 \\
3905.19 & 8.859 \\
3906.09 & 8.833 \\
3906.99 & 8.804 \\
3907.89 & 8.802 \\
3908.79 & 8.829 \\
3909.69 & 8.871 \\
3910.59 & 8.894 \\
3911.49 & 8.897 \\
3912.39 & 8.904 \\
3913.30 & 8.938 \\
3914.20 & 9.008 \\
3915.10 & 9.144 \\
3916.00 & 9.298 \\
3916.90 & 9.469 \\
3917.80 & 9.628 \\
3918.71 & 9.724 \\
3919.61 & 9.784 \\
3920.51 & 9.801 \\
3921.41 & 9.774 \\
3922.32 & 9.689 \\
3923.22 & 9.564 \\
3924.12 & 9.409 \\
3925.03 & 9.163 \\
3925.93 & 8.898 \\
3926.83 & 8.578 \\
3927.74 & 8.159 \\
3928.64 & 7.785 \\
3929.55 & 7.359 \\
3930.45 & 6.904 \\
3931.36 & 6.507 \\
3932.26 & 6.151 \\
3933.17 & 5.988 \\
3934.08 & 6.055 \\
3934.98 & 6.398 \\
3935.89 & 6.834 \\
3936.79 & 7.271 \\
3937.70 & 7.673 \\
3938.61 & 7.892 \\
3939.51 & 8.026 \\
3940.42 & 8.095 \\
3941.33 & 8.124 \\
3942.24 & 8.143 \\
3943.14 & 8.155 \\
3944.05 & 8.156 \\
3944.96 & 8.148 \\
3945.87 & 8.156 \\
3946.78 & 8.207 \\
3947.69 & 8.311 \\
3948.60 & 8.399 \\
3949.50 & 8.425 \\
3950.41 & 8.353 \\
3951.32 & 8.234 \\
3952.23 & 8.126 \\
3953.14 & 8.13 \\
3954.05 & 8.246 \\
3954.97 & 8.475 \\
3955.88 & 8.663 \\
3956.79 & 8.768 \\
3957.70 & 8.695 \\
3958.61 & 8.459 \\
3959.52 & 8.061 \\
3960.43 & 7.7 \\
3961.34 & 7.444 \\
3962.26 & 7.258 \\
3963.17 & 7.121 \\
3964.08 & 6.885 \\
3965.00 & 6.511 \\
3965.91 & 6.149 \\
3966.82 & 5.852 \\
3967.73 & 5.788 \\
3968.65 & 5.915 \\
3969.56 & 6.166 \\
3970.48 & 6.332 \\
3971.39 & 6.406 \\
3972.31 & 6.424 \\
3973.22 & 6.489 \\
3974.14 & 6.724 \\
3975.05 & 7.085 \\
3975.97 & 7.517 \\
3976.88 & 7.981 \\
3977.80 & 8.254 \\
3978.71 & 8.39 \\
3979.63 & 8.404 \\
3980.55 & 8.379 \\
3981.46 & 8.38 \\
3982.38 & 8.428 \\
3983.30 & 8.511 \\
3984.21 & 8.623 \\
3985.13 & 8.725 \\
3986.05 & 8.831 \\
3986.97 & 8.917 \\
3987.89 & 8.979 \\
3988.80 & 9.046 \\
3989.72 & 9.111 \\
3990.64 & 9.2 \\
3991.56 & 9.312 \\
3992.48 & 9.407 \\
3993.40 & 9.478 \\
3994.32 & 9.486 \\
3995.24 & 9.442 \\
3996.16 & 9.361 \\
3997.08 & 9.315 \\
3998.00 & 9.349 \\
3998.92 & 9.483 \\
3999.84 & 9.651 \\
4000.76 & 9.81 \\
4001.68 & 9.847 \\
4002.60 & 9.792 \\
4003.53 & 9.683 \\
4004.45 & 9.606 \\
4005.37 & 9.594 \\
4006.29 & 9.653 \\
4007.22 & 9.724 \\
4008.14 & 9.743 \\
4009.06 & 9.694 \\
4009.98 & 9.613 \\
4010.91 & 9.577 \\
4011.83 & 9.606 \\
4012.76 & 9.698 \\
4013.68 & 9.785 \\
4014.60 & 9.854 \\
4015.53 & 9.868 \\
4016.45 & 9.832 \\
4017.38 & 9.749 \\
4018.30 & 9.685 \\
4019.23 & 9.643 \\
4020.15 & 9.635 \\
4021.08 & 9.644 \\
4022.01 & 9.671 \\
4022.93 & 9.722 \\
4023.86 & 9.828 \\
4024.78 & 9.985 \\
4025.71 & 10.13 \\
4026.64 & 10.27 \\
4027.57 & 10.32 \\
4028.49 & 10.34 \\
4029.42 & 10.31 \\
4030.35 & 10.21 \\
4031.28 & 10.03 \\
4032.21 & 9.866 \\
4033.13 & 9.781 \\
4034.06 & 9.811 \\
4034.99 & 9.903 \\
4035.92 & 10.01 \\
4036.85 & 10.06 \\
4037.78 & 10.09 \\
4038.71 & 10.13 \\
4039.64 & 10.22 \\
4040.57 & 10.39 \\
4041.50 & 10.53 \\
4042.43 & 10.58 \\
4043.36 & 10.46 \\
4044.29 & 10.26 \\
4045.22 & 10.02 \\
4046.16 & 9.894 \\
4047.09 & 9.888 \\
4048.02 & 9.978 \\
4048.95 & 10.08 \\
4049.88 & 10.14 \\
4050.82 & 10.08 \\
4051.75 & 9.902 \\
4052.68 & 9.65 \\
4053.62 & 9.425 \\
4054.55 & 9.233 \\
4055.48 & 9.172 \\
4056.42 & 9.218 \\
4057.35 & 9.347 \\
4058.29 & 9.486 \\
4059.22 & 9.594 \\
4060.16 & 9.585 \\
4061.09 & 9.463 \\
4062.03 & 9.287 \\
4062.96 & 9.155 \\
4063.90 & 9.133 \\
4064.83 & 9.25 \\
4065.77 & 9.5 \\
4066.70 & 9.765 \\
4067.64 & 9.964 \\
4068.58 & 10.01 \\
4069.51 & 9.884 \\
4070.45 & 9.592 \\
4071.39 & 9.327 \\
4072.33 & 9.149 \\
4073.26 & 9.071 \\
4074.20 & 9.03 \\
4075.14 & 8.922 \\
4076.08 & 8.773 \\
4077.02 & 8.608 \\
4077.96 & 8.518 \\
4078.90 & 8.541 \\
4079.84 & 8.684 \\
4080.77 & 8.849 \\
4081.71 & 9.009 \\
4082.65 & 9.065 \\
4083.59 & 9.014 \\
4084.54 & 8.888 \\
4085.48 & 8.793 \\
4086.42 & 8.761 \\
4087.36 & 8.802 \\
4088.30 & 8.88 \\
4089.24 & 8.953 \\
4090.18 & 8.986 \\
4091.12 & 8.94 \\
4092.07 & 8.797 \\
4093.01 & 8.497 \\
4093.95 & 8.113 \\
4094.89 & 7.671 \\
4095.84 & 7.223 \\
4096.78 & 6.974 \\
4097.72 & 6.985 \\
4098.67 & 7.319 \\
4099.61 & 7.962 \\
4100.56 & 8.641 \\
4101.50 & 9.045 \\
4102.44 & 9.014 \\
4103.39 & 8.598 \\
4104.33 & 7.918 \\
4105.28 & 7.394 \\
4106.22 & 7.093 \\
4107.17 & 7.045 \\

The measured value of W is 1.25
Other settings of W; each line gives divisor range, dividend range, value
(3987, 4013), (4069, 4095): 0.97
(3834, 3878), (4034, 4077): 1.27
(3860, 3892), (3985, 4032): 1.22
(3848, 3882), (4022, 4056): 1.20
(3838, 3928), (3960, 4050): 1.14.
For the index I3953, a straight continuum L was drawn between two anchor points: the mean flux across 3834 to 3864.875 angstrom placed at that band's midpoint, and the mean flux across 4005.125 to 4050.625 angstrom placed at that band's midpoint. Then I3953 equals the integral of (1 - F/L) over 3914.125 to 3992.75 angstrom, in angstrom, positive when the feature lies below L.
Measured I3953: 9.5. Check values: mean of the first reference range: 8.02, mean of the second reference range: 9.95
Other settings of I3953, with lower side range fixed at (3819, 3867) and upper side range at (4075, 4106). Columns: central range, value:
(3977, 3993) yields -1.0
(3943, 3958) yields -0.4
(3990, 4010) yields -3.2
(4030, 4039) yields -1.8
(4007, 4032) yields -4.7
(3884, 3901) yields 1.5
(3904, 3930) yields -3.1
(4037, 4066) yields -4.9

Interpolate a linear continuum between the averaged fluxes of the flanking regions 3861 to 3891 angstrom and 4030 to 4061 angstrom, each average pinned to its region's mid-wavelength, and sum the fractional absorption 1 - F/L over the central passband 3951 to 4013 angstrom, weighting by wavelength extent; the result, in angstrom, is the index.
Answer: 6.5 angstrom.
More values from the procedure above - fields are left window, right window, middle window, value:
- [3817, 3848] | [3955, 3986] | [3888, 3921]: -4.59 angstrom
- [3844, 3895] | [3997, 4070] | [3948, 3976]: 5.60 angstrom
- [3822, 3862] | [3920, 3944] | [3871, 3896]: 0.09 angstrom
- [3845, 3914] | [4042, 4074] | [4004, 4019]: -0.55 angstrom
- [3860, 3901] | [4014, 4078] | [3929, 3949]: 2.96 angstrom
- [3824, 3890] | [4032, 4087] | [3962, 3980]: 4.08 angstrom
